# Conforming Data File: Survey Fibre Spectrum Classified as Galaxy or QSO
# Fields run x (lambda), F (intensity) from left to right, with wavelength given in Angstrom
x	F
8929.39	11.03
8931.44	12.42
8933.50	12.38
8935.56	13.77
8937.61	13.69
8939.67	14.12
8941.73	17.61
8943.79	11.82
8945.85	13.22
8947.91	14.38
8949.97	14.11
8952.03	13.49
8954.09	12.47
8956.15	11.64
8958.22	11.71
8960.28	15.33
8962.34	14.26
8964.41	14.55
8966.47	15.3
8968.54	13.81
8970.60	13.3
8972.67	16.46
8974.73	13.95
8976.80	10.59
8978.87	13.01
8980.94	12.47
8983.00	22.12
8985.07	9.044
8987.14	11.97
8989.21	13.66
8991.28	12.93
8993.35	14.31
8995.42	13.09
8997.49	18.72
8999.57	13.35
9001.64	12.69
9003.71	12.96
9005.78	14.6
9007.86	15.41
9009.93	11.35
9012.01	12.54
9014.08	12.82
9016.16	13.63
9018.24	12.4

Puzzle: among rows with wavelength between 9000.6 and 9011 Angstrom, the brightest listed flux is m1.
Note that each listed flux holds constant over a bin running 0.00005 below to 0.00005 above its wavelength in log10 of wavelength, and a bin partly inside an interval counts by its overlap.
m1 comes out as 15.41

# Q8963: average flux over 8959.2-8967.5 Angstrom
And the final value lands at 14.8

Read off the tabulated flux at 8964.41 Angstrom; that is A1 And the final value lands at 14.55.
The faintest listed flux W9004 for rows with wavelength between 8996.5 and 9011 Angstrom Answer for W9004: 11.35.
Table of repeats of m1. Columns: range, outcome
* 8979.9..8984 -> 22.12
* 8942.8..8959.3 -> 14.38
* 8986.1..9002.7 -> 18.72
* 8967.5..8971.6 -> 13.81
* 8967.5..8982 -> 16.46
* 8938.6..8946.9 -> 17.61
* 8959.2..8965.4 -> 15.33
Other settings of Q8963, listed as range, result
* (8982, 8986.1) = 15.5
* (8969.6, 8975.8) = 14.6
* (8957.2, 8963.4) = 13.8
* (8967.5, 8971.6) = 13.6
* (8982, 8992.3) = 13.9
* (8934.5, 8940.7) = 13.9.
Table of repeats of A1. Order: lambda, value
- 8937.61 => 13.69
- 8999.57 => 13.35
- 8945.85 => 13.22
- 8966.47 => 15.3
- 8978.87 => 13.01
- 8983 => 22.12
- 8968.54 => 13.81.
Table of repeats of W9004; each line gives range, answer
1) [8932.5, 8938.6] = 12.38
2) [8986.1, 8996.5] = 11.97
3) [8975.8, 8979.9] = 10.59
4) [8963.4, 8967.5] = 14.55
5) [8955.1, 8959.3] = 11.64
